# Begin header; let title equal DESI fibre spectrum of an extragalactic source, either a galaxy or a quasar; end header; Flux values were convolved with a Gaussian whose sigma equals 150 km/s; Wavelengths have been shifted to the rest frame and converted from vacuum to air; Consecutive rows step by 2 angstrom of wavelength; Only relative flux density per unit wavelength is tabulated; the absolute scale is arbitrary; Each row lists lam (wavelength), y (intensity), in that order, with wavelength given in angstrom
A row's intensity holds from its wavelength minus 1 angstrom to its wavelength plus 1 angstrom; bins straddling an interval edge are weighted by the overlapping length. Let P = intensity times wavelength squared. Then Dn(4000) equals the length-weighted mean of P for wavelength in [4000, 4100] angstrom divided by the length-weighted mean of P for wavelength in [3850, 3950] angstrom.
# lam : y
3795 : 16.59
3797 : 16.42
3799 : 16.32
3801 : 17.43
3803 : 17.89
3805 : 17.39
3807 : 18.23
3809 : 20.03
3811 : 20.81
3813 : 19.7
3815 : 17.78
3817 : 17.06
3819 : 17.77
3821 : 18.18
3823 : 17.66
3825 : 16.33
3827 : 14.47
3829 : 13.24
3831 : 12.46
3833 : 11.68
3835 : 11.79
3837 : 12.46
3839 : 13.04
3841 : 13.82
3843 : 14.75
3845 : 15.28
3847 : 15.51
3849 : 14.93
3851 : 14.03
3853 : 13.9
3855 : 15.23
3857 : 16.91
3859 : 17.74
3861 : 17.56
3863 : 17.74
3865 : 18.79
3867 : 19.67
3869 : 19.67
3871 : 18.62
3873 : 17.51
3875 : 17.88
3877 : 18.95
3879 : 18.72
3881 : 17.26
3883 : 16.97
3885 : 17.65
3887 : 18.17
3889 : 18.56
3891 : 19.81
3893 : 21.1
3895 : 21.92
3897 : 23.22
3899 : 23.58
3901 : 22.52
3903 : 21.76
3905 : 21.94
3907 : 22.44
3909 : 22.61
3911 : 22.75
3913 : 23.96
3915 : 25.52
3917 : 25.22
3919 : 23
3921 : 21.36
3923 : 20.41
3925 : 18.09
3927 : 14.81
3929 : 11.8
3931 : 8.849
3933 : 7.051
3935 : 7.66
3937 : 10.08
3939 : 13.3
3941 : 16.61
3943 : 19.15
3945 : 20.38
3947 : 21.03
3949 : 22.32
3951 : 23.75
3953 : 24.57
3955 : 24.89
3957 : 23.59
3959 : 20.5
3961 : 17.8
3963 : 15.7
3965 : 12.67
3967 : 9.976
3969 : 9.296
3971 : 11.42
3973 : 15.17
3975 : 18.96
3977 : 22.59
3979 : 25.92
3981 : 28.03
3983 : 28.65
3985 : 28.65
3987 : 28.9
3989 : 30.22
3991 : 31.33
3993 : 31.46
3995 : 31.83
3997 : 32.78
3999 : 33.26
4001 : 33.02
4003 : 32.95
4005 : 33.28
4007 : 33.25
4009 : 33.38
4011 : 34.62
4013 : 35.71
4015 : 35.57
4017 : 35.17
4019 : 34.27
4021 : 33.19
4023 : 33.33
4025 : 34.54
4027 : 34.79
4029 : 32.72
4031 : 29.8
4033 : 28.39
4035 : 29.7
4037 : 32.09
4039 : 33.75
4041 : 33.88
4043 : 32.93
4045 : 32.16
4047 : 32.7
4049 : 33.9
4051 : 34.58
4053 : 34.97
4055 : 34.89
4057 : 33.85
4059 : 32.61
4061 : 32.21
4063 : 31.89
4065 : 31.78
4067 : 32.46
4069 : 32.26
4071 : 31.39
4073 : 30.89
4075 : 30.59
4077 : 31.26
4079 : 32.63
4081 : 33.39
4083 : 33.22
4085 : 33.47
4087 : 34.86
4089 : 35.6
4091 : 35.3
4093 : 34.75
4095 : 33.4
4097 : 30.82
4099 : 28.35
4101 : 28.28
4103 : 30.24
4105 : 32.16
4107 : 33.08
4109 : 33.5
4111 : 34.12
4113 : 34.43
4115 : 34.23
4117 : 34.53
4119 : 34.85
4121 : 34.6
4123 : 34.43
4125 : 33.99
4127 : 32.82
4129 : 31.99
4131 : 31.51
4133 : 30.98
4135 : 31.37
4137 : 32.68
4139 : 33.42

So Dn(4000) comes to 1.92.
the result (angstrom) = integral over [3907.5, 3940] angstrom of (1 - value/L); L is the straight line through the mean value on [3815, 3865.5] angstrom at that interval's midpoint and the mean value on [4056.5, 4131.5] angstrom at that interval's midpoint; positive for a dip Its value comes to 5.4 angstrom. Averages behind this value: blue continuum 15.3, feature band 17.4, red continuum 32.8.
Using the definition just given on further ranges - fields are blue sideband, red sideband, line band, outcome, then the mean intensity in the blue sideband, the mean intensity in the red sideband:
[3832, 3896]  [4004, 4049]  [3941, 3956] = 2.0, 16.8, 33.2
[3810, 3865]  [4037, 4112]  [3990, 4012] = -4.3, 15.7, 32.8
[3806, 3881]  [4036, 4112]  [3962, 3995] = 5.2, 16.5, 32.7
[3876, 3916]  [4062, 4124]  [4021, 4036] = -1.6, 21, 32.8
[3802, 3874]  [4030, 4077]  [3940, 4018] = 5.0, 16.4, 32.3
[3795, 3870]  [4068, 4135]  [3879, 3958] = 7.3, 16.3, 32.8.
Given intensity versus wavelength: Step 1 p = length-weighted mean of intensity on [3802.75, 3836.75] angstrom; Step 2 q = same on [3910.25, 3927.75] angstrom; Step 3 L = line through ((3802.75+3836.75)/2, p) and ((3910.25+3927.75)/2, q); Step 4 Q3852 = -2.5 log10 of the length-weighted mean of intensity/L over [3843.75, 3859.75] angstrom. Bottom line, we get 0.182 mag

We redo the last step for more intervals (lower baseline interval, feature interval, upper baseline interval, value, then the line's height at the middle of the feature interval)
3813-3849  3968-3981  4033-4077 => 0.410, 26.2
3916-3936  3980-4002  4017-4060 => -0.190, 25.8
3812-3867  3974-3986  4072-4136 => -0.030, 24.7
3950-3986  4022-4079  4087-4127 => -0.170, 27.9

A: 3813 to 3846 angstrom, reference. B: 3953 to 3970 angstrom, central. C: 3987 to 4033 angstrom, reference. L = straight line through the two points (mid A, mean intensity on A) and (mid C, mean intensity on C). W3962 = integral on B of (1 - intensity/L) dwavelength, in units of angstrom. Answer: 6.5 angstrom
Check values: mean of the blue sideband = 15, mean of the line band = 17.3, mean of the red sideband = 33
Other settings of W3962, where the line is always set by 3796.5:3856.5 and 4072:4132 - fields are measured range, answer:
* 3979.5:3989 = -1.1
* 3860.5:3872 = -0.3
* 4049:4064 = -1.8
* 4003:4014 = -2.8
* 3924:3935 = 5.2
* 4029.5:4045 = -1.4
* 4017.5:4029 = -2.4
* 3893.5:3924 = -2.7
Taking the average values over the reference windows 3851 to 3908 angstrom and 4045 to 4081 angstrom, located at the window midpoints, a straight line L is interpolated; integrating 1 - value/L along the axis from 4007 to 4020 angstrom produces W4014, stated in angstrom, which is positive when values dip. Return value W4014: -2.6 angstrom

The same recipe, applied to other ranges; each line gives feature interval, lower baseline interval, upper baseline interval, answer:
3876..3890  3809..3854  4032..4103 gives 0.8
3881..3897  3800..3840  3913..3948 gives -2.5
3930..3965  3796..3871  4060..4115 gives 9.4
